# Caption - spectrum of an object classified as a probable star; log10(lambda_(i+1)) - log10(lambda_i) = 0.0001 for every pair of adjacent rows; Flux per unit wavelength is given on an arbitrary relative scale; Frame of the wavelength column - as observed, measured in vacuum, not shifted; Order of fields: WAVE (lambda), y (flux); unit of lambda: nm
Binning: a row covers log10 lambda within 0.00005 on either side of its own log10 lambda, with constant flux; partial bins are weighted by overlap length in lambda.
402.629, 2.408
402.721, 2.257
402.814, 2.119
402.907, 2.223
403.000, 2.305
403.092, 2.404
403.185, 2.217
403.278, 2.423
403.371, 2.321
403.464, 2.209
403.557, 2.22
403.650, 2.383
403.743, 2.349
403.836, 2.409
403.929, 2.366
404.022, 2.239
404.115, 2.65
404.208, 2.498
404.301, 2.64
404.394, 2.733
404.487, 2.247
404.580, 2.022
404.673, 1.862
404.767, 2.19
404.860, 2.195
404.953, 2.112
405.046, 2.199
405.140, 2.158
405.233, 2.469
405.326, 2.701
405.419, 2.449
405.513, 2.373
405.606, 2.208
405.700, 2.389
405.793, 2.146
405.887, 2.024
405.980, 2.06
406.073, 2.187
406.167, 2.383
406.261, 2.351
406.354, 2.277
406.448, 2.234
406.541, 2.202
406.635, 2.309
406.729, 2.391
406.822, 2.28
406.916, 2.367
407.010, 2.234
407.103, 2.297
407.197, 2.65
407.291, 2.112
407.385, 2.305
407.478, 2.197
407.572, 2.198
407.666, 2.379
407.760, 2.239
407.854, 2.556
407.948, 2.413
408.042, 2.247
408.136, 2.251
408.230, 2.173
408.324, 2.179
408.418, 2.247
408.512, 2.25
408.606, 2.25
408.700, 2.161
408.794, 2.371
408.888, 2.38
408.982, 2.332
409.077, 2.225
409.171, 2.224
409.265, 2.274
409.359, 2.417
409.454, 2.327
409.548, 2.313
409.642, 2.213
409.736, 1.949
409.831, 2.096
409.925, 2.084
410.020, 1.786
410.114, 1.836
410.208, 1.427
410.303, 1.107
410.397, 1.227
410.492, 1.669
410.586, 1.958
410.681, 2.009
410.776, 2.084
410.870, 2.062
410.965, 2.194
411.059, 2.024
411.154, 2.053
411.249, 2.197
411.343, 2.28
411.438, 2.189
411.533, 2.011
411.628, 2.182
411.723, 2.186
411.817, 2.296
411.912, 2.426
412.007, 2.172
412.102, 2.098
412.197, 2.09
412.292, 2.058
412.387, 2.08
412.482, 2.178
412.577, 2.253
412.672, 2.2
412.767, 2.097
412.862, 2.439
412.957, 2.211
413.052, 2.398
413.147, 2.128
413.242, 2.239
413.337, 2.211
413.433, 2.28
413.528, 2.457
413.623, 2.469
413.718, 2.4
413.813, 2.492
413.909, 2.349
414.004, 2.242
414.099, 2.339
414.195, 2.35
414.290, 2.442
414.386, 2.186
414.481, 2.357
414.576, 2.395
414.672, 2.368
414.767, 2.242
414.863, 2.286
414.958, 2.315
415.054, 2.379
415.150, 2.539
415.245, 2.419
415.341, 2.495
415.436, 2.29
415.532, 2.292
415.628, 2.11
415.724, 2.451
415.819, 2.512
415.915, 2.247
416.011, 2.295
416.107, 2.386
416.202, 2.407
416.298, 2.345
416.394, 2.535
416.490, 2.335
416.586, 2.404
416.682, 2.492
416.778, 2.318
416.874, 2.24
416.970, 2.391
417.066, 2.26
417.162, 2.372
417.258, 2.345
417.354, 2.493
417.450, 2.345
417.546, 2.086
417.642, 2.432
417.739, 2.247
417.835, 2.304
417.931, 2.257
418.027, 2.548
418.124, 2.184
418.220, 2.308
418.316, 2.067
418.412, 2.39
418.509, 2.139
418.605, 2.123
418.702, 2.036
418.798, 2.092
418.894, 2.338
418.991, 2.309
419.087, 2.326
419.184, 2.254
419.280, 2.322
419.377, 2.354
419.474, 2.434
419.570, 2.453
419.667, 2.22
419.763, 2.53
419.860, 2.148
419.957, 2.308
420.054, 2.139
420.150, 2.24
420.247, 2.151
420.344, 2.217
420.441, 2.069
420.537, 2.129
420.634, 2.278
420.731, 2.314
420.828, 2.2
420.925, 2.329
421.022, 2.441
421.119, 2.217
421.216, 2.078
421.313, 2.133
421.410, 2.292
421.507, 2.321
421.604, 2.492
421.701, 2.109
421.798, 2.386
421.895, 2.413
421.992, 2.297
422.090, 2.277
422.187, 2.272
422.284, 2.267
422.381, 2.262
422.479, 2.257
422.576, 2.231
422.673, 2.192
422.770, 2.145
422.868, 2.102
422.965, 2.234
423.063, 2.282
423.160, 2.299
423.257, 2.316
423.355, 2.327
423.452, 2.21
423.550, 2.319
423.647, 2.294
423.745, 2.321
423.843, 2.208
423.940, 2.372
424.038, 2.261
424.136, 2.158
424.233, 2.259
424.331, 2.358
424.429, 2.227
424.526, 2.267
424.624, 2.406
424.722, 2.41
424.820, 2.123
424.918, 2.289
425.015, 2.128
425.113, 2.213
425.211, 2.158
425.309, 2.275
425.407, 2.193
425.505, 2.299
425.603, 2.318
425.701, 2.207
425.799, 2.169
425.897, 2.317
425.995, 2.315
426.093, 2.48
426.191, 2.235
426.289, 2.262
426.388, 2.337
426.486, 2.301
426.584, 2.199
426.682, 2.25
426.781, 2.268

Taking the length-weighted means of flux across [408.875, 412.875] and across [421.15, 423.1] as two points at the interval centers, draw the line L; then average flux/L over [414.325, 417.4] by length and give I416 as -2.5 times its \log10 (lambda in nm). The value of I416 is -0.10 mag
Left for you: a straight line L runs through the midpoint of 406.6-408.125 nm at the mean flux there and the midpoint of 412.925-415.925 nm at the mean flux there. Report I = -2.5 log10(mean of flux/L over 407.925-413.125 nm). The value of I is 0.10 mag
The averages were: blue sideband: 2.32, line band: 2.12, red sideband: 2.34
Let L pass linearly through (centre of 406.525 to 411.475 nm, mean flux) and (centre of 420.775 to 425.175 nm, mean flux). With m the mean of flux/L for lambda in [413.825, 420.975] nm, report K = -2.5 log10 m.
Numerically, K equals -0.04 mag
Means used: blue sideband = 2.15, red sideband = 2.27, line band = 2.31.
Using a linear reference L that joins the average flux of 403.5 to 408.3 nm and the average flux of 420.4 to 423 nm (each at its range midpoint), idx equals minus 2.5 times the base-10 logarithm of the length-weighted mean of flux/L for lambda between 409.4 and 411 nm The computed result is 0.201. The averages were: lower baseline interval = 2.3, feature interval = 1.9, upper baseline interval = 2.25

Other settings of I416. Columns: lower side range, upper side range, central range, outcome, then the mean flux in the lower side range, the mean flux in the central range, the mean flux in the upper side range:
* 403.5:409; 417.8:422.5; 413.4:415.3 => -0.041 mag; 2.3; 2.37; 2.27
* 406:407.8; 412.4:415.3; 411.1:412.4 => 0.070 mag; 2.29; 2.17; 2.32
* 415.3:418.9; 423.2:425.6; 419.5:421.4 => 0.022 mag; 2.31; 2.25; 2.27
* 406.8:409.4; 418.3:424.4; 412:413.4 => 0.044 mag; 2.29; 2.19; 2.26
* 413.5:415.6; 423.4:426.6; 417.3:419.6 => 0.021 mag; 2.37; 2.28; 2.27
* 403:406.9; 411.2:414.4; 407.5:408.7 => 0.005 mag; 2.3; 2.27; 2.25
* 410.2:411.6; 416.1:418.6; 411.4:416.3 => -0.094 mag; 1.92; 2.29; 2.33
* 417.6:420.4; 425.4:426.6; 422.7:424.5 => 0.009 mag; 2.27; 2.26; 2.28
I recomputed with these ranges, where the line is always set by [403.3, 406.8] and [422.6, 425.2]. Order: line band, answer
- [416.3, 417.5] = -0.05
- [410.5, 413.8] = 0.05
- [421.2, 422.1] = -0.01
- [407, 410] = 0.01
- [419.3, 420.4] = -0.01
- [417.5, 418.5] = 0.00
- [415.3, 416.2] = -0.03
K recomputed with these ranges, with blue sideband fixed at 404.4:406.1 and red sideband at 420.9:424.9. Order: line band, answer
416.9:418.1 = -0.035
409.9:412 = 0.143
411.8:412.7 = 0.034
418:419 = 0.021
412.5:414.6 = -0.029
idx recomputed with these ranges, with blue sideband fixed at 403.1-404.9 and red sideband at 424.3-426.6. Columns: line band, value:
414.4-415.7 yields -0.02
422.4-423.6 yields 0.02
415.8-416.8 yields -0.04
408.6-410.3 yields 0.10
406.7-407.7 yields 0.00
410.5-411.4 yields 0.11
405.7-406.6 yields 0.05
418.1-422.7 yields 0.01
